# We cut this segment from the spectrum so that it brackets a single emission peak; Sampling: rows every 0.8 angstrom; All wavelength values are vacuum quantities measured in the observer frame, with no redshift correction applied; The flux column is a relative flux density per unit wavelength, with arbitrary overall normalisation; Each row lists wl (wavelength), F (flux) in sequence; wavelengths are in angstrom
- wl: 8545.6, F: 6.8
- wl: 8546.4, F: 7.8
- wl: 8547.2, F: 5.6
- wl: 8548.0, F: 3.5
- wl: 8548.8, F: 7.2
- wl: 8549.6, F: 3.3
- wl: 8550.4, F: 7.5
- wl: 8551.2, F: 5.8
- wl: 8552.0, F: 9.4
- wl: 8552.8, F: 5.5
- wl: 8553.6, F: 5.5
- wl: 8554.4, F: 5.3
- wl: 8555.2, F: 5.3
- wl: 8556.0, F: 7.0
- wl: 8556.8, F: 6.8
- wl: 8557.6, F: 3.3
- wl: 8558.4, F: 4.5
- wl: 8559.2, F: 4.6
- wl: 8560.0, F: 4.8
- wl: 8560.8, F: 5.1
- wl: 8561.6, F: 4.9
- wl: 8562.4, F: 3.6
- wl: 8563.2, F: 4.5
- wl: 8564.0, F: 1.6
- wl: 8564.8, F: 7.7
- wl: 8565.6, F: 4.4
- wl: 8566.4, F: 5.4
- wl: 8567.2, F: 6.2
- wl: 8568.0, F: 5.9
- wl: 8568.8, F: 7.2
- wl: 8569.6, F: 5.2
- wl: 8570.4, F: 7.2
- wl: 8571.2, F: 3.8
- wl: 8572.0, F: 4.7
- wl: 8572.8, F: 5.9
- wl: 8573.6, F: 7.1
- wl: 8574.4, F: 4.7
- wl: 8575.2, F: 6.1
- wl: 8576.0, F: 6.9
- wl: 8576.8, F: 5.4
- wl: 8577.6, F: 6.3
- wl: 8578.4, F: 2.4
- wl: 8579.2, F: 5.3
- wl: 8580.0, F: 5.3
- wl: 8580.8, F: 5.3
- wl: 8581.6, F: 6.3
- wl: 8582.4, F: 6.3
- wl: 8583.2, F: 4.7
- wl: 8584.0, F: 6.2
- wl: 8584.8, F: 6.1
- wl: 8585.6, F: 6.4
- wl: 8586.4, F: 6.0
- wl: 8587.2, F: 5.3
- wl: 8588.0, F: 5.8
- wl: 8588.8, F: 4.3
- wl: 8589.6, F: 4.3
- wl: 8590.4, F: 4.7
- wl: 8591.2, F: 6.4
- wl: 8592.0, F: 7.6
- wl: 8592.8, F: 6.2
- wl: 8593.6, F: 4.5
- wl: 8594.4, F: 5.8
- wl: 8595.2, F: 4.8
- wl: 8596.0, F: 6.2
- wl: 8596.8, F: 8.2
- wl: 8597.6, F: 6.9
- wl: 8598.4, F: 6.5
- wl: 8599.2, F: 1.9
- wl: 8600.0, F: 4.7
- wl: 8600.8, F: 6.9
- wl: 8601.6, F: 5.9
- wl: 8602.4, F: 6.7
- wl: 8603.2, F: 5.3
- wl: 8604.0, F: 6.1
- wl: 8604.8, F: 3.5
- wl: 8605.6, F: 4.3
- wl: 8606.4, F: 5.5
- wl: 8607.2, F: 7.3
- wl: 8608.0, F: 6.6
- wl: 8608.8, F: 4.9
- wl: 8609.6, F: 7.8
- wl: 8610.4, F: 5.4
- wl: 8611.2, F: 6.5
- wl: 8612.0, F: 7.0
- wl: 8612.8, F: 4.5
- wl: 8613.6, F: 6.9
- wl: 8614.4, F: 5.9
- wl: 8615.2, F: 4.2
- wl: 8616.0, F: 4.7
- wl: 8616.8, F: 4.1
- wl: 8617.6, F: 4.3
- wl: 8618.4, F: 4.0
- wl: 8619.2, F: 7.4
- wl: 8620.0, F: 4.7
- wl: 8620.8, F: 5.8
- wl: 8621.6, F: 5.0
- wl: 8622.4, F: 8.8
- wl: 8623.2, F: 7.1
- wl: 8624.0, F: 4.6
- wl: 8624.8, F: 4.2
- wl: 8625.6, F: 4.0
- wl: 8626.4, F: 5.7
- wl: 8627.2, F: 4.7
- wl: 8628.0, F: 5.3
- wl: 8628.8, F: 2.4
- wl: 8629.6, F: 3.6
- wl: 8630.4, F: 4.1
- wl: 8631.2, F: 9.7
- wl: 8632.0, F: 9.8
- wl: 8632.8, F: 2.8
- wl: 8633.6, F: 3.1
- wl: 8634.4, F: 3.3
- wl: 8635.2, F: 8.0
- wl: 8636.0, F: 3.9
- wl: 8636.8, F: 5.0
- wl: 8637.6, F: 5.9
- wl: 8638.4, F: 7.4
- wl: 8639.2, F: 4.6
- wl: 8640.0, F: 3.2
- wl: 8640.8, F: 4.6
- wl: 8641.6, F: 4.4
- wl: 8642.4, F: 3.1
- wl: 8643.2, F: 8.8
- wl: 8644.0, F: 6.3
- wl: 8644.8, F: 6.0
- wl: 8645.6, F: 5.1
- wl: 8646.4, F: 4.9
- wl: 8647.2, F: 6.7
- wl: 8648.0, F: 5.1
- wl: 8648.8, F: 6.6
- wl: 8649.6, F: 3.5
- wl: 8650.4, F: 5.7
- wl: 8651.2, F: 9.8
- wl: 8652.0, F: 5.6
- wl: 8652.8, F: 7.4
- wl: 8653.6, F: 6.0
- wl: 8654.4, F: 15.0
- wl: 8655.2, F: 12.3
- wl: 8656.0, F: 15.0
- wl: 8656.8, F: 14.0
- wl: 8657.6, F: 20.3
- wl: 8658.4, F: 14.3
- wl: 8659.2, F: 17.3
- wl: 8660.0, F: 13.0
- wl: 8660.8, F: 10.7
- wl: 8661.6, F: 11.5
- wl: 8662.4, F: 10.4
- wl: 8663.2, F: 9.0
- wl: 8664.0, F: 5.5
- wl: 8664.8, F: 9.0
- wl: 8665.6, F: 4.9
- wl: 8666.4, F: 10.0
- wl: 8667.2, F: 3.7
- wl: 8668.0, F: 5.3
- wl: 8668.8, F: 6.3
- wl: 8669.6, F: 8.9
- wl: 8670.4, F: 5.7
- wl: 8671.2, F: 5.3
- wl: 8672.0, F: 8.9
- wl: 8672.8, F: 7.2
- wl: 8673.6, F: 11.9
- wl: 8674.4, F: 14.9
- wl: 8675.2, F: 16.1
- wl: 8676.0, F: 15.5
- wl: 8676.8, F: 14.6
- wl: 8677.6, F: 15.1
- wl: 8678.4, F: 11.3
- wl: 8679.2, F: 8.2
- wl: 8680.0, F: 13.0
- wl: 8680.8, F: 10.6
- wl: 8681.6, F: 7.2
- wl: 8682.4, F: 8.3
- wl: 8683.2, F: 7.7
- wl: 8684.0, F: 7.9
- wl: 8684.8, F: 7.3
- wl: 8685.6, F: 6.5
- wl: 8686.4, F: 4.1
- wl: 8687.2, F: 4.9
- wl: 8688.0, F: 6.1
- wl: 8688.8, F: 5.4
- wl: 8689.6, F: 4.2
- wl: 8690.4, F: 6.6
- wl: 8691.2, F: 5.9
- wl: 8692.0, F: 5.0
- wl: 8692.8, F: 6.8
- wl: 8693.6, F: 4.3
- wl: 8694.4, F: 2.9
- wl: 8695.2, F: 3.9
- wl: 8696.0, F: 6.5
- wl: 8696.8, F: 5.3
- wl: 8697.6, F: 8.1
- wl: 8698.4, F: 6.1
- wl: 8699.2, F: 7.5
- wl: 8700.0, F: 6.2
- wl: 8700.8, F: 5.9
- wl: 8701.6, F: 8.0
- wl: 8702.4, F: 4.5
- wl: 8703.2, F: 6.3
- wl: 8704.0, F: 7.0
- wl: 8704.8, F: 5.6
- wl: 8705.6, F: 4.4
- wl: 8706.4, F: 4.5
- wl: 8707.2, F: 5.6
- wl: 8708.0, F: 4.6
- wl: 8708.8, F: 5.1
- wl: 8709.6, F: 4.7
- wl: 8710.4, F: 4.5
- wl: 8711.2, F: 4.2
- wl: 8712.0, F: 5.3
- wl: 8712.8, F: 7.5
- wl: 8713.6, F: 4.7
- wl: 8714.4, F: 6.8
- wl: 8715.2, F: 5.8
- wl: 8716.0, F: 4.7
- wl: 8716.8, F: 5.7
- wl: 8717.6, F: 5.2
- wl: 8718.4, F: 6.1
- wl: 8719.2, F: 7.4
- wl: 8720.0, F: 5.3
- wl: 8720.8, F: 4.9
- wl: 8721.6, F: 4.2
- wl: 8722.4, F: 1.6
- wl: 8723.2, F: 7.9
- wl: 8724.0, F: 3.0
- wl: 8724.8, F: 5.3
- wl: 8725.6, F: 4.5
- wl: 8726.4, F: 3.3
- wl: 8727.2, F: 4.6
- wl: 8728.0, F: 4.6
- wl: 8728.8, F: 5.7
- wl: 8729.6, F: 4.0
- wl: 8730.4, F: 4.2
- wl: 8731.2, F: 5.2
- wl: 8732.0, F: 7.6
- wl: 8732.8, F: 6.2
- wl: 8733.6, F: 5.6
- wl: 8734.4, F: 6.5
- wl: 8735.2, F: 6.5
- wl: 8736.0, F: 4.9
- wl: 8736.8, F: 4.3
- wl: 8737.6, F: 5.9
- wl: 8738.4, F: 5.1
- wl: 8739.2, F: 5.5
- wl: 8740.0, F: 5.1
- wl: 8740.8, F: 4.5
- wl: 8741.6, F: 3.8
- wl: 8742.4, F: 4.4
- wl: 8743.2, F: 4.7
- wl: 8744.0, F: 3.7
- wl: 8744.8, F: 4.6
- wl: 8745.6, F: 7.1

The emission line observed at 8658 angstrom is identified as [S II]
